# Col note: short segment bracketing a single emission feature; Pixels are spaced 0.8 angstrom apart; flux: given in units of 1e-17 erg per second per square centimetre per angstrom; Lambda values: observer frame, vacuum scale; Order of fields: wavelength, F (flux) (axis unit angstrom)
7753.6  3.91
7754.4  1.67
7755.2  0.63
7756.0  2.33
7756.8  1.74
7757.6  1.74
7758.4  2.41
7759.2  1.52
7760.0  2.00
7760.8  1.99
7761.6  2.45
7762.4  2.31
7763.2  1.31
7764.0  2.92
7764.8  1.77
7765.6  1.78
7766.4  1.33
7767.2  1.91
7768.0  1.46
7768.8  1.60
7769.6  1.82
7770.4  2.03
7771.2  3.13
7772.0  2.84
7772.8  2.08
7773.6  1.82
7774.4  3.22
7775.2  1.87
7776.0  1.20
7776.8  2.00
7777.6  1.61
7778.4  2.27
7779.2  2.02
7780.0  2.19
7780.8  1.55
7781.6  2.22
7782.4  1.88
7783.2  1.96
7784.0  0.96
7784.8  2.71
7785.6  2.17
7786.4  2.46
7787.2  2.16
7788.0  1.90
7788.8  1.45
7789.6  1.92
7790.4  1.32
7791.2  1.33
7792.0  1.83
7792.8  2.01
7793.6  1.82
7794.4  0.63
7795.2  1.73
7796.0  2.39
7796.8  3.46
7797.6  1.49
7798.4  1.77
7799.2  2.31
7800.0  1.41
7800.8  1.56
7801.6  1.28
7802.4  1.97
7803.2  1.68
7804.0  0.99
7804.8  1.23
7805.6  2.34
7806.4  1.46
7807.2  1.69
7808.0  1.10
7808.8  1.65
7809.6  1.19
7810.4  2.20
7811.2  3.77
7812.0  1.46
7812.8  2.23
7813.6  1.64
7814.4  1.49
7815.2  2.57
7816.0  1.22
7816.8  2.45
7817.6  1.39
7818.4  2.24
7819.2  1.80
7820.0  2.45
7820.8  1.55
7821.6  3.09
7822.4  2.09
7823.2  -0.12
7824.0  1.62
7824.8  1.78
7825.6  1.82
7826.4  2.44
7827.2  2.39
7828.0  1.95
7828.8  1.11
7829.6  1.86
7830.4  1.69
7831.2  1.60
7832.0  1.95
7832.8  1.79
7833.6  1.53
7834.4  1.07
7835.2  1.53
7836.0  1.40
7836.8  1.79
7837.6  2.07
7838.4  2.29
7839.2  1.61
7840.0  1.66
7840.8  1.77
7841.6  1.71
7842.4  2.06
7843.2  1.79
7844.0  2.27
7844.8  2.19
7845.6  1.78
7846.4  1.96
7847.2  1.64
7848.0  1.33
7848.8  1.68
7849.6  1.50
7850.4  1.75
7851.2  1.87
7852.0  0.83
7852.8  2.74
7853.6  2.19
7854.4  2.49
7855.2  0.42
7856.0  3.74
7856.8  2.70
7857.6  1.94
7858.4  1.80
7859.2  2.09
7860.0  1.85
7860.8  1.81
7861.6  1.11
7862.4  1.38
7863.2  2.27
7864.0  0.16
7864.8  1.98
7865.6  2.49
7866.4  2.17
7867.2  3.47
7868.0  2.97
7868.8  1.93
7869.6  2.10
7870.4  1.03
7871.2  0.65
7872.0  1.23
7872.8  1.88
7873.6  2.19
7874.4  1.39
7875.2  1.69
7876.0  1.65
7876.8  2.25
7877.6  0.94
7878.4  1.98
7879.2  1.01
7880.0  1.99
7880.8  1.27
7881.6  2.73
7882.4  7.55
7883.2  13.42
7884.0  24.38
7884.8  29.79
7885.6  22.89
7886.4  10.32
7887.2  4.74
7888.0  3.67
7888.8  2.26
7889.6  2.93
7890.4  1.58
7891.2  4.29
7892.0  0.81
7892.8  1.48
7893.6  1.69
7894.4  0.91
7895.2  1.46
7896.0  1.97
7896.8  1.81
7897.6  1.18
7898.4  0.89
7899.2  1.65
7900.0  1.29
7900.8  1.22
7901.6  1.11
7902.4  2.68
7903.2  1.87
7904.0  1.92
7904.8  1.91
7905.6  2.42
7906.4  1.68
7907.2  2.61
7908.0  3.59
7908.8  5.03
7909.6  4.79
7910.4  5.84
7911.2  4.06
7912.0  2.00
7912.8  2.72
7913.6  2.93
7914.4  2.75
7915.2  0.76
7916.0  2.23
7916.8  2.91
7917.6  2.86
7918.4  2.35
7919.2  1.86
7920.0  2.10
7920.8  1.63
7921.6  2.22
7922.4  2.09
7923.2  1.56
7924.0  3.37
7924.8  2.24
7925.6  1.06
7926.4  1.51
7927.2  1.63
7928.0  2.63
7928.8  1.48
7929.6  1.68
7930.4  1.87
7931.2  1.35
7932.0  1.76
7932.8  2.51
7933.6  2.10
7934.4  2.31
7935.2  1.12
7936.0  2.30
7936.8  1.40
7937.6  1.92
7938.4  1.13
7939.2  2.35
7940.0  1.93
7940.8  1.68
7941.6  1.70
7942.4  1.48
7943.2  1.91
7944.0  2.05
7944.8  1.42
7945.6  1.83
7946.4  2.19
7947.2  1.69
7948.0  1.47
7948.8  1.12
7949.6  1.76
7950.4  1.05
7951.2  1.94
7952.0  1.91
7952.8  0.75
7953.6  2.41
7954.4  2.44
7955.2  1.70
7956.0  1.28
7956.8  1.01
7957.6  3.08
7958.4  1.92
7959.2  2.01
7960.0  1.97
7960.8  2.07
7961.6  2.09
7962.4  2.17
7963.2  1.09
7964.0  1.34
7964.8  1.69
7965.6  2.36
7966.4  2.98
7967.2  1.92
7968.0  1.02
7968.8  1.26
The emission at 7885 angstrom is H-alpha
